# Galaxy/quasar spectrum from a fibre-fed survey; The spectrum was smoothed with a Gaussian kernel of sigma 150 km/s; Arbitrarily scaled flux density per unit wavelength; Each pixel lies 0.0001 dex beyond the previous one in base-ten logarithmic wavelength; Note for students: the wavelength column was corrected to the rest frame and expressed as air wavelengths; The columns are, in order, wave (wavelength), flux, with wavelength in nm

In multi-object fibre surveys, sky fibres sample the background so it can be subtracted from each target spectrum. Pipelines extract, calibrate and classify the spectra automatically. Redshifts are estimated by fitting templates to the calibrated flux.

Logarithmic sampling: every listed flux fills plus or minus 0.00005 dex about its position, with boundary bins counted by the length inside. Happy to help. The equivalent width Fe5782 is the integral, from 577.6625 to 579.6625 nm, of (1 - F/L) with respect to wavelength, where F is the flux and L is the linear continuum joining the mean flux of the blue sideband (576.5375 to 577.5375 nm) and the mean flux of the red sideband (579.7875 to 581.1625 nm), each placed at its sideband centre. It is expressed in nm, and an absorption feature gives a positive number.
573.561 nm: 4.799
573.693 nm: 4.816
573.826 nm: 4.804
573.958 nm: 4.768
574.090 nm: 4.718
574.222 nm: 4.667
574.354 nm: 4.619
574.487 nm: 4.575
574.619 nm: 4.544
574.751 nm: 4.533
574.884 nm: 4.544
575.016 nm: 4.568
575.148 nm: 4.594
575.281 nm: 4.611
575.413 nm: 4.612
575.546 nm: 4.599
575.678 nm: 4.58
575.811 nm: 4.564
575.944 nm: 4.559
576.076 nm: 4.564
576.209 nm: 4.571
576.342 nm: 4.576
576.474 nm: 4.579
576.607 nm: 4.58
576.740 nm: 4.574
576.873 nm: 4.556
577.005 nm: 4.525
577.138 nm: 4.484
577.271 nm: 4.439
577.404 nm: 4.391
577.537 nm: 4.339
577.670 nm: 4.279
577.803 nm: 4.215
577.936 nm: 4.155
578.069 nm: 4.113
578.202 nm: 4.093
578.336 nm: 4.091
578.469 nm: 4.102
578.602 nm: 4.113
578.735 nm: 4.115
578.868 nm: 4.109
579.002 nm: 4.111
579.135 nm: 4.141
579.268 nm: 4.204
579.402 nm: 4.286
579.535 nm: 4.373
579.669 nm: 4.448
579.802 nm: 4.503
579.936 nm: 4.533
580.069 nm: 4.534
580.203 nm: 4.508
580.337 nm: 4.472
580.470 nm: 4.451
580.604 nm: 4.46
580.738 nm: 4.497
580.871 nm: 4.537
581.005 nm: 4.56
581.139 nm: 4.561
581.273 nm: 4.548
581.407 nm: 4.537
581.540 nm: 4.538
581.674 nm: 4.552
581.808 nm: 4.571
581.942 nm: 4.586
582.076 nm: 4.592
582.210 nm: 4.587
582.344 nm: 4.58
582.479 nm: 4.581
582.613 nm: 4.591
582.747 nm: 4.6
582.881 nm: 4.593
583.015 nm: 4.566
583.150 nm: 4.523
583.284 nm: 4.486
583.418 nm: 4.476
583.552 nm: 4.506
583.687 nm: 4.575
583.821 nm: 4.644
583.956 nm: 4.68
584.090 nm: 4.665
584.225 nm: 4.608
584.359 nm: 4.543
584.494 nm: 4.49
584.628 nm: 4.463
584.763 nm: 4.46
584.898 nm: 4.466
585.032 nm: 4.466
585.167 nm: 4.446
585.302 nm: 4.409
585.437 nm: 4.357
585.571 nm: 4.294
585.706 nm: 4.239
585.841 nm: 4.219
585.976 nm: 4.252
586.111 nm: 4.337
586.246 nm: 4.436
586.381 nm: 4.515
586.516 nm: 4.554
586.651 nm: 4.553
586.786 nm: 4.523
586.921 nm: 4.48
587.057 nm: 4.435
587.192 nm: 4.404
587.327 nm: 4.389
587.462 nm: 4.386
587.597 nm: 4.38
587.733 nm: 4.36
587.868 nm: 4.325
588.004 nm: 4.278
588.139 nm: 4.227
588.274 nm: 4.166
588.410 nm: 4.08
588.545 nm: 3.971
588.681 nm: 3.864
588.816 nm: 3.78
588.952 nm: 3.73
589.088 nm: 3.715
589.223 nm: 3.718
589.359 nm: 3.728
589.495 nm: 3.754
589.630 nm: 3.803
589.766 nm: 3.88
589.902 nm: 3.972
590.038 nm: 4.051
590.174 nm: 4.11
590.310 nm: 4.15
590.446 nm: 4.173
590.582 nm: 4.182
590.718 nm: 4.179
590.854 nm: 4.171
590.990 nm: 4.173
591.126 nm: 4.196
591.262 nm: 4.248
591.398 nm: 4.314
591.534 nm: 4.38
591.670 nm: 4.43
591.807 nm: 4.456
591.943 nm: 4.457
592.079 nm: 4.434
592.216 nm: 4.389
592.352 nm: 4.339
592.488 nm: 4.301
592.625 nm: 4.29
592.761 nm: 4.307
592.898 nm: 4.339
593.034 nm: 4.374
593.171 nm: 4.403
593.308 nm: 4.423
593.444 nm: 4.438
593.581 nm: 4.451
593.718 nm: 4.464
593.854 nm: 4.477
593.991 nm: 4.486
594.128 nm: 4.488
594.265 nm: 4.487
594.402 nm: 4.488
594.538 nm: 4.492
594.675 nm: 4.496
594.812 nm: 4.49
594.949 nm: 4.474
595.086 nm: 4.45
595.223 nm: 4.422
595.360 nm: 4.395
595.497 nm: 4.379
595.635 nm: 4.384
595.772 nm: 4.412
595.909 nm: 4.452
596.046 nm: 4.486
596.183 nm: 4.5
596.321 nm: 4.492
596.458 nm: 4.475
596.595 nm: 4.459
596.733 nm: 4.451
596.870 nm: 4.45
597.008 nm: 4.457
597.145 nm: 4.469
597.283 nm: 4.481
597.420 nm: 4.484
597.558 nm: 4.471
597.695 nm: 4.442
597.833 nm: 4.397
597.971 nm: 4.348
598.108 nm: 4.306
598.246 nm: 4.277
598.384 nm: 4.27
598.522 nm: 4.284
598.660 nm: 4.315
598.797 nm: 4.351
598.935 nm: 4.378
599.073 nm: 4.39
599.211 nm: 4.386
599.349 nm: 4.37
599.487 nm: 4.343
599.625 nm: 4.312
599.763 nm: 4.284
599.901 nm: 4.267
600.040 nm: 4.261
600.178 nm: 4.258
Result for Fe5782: 0.15 nm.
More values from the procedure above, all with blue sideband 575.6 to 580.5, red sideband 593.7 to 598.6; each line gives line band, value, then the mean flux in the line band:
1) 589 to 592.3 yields 0.22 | 4.13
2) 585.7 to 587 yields 0.00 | 4.42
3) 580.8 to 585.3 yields -0.16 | 4.55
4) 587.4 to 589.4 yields 0.16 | 4.05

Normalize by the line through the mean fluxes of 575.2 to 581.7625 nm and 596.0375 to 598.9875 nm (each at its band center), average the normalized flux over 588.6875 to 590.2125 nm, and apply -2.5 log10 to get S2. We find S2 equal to 0.15 mag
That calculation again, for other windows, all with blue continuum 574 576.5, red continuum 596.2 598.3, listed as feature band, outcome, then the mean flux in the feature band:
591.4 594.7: 0.01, 4.42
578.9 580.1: 0.05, 4.34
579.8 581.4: 0.01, 4.51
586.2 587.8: 0.01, 4.45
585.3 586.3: 0.05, 4.31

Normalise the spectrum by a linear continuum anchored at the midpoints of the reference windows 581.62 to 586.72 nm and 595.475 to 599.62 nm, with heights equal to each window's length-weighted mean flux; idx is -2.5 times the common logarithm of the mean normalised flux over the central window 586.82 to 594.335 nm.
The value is 0.06 mag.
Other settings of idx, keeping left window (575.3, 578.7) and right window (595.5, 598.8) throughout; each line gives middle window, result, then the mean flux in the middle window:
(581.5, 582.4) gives -0.04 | 4.57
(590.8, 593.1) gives 0.02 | 4.33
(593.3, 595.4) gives -0.01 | 4.47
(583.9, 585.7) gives -0.02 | 4.48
